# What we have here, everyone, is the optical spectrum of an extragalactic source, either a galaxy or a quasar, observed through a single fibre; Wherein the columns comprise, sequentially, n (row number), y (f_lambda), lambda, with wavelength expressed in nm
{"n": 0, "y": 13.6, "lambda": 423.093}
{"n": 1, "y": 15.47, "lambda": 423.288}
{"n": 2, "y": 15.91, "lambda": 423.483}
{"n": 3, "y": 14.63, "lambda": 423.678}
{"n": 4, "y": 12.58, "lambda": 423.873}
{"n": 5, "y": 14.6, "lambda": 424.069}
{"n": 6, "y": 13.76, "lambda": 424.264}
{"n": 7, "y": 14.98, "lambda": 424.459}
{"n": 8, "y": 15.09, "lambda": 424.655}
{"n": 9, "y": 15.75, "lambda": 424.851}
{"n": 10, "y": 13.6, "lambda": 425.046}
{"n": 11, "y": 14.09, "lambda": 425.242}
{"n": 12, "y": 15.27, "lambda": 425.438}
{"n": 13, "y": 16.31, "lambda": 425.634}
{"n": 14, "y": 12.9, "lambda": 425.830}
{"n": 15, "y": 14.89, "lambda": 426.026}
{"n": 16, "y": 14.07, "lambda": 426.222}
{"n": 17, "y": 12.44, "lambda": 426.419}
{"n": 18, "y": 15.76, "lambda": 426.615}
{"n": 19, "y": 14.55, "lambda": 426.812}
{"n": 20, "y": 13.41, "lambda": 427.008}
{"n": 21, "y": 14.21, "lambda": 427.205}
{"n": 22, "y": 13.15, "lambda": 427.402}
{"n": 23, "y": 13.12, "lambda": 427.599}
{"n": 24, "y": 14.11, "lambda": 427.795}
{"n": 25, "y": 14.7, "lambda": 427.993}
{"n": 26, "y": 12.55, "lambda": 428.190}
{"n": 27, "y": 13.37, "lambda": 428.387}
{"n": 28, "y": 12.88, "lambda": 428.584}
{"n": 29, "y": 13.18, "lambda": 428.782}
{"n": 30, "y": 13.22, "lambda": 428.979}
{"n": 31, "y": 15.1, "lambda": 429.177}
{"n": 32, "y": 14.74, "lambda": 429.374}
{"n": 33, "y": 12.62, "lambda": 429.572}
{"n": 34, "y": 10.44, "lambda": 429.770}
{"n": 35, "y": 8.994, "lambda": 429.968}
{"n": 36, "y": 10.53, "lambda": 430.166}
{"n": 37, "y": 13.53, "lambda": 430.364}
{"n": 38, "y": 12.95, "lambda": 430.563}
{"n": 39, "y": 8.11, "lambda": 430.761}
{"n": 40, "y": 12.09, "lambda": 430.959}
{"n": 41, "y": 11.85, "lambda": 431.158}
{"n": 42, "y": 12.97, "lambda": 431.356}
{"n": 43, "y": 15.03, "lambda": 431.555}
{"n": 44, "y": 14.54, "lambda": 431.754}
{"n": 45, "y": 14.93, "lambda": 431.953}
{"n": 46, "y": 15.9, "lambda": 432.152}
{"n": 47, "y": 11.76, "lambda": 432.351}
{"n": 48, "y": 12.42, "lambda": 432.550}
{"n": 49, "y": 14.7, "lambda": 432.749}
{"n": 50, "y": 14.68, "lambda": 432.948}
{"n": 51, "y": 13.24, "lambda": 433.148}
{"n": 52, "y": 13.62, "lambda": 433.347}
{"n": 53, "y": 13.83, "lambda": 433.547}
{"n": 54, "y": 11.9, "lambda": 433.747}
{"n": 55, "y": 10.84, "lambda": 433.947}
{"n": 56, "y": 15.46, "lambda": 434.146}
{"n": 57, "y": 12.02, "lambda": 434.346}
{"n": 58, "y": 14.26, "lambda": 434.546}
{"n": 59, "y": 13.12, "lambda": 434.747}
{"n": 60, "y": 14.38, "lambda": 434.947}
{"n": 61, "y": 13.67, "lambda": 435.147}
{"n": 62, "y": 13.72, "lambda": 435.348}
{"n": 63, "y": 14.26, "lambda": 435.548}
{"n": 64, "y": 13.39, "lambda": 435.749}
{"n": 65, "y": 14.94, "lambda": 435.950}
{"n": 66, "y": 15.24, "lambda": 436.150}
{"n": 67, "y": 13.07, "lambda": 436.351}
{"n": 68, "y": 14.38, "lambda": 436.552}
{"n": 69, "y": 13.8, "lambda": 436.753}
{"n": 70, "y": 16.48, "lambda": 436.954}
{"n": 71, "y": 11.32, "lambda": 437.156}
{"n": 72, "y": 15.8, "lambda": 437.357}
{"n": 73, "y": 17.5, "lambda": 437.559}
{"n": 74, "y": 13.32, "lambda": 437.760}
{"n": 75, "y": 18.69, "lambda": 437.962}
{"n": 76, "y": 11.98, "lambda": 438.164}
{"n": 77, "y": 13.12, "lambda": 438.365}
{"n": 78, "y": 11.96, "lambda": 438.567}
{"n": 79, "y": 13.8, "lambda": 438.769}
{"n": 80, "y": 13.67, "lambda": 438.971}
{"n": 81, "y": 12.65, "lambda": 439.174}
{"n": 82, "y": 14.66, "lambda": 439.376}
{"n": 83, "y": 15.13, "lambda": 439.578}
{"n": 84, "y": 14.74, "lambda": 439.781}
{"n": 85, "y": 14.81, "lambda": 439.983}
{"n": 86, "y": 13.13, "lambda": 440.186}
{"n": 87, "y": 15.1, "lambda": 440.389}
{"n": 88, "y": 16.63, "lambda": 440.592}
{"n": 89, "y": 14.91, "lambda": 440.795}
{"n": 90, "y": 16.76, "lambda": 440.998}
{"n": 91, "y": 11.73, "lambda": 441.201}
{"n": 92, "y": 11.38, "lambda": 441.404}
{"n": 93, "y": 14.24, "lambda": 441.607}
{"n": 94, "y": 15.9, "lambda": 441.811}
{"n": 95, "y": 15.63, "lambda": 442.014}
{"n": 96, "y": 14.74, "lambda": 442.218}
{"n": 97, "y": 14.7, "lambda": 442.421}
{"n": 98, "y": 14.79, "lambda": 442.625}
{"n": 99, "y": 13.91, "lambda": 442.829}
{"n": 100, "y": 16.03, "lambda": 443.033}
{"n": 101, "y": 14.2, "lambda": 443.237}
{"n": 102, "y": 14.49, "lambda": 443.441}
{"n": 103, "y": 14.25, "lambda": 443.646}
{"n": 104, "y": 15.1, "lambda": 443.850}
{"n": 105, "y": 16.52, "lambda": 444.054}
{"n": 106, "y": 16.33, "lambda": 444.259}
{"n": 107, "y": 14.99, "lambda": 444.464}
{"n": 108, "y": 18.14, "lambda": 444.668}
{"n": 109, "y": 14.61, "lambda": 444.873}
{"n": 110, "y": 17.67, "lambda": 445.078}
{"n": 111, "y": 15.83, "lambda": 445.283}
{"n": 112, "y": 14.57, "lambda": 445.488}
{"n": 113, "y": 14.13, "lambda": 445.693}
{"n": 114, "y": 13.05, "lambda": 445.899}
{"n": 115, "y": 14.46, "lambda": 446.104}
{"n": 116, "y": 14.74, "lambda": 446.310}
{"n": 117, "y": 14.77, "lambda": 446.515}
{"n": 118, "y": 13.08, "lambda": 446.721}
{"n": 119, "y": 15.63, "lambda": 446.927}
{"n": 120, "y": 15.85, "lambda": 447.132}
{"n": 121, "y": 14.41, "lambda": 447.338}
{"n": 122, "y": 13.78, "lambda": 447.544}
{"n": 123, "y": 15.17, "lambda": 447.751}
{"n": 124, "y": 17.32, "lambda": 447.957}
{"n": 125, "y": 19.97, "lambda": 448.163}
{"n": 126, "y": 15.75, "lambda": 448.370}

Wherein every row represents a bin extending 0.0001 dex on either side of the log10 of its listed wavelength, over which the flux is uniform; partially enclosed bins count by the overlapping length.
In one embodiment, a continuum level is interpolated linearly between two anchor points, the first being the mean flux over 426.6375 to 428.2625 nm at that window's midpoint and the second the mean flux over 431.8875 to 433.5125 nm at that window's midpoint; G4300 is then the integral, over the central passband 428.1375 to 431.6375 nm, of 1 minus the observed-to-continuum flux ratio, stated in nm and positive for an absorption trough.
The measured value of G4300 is 0.36 nm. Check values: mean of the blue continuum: 13.8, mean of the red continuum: 13.9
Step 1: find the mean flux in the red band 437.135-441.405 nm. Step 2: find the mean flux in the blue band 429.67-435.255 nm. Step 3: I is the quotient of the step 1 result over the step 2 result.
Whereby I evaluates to 1.1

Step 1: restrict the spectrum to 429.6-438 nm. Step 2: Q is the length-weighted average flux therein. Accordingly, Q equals 13.5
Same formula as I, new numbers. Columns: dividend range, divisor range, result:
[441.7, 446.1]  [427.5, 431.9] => 1.19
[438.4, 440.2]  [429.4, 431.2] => 1.22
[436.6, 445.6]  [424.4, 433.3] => 1.09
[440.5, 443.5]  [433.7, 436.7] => 1.07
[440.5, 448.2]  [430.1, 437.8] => 1.11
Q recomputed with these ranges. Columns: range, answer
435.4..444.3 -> 14.5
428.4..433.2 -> 12.9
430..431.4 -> 11.5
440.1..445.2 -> 15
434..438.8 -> 14.1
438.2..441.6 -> 14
